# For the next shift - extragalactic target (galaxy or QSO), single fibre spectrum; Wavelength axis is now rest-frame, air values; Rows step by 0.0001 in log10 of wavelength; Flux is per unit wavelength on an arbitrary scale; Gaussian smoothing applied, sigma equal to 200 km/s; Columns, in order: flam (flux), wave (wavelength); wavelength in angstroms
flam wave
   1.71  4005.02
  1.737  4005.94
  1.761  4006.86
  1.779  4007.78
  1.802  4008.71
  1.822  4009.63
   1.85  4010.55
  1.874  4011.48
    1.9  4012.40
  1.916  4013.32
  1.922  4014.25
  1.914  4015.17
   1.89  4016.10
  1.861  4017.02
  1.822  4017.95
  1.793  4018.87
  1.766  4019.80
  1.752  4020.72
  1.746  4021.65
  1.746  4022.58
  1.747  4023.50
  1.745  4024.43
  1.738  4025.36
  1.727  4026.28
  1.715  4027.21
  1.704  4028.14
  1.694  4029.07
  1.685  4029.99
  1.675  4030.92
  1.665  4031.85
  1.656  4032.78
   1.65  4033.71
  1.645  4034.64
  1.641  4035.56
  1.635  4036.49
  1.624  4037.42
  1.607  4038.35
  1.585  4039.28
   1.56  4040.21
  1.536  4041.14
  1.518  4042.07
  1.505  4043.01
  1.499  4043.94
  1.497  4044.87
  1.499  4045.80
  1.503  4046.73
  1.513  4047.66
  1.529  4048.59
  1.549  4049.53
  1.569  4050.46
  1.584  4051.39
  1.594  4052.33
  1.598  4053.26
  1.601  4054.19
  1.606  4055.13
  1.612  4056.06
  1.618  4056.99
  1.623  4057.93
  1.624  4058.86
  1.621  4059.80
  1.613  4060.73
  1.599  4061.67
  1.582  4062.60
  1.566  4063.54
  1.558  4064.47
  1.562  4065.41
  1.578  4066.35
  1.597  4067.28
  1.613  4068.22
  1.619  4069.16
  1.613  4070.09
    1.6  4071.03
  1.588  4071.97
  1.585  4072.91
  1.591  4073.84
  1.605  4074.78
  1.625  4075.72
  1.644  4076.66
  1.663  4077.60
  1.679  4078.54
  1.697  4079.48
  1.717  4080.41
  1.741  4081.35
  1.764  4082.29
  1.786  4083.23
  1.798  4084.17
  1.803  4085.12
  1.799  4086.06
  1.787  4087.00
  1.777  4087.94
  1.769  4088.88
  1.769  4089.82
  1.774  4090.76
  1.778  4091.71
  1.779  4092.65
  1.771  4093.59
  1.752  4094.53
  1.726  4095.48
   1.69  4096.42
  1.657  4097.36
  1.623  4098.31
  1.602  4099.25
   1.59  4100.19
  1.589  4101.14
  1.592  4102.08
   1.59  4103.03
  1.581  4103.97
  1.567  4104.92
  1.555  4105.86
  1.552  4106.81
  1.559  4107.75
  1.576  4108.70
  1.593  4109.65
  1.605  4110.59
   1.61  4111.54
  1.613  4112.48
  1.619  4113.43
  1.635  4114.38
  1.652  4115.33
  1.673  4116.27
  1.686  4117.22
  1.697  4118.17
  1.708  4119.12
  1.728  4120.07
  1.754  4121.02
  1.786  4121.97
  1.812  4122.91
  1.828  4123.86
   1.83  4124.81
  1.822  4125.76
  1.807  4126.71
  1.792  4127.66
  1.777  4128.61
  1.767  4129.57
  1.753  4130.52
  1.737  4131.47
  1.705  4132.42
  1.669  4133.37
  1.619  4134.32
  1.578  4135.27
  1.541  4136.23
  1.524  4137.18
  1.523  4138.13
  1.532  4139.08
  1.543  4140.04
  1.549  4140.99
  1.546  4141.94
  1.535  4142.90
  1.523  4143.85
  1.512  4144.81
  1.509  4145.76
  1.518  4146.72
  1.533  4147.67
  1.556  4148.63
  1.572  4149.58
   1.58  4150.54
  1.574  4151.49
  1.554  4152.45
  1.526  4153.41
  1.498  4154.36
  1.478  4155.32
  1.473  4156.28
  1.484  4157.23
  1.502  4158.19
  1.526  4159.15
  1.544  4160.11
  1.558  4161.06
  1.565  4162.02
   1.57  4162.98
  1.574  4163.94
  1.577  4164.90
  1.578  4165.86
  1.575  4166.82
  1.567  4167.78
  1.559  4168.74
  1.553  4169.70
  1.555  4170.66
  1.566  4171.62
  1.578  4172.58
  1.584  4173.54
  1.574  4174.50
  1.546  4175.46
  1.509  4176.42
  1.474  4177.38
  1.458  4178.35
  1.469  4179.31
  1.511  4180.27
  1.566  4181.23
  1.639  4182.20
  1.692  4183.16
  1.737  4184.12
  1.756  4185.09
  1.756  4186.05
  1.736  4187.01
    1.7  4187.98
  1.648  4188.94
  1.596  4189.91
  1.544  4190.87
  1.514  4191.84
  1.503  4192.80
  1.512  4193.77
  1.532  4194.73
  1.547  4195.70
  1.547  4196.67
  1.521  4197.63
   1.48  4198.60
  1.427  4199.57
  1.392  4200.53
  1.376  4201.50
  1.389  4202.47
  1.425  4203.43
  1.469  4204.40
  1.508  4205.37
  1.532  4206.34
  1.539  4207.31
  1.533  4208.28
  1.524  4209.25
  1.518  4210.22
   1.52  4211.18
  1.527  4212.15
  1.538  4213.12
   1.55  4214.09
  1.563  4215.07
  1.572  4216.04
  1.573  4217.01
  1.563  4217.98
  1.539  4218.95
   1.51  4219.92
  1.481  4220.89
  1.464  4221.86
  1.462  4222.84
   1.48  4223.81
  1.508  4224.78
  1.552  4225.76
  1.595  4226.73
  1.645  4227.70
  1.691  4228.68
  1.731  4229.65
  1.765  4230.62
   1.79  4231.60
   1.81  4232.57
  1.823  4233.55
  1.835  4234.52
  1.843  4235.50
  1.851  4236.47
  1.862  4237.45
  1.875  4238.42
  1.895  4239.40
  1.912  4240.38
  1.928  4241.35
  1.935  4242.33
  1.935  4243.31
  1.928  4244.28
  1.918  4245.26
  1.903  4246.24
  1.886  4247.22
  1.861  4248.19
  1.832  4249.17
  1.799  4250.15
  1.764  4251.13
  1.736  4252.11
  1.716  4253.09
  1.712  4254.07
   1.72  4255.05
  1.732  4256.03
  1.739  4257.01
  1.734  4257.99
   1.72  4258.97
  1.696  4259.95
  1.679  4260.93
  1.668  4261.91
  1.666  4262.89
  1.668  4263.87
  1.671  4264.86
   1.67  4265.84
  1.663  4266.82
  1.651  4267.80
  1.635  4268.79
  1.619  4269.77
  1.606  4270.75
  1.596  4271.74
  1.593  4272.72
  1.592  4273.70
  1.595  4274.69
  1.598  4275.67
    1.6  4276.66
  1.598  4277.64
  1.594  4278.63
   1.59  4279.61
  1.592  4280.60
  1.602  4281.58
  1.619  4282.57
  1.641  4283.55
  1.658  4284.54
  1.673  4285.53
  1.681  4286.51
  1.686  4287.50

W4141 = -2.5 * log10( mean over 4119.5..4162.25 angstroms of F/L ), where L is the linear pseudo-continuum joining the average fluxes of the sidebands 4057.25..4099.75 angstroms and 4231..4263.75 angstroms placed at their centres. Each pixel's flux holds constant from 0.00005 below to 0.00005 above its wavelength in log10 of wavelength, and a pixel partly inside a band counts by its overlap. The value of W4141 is 0.07 mag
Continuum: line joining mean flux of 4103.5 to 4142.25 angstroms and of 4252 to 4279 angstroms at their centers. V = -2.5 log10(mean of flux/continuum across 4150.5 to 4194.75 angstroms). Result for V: 0.06 mag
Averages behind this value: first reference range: 1.66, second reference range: 1.66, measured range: 1.57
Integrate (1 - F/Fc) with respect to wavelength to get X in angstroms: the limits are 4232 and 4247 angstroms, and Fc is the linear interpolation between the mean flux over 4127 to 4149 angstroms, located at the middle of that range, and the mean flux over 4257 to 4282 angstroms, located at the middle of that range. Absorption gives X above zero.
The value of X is -2.3 angstroms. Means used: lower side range 1.6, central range 1.88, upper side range 1.64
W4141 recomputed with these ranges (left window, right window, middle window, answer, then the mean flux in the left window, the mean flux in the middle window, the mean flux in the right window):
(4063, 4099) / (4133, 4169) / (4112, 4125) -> -0.068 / 1.68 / 1.71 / 1.55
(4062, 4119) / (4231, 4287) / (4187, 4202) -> 0.117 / 1.66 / 1.53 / 1.73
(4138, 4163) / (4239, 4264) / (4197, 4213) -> 0.132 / 1.53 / 1.48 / 1.8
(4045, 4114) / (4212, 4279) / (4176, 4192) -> 0.044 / 1.64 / 1.61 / 1.7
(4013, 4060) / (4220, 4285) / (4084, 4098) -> -0.056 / 1.66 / 1.76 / 1.71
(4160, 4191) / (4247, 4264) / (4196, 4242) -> 0.044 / 1.59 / 1.61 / 1.74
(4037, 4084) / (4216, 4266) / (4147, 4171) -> 0.085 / 1.6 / 1.54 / 1.73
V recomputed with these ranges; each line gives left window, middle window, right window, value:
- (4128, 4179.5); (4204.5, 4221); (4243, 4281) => 0.07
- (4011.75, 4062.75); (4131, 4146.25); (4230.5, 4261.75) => 0.11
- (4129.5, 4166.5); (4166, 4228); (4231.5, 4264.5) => 0.09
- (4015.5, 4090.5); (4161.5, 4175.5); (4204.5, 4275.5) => 0.07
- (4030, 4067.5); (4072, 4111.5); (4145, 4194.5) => -0.06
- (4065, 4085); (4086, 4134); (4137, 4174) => -0.06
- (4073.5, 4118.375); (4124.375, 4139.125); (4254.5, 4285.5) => -0.01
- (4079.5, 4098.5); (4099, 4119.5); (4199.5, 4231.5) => 0.07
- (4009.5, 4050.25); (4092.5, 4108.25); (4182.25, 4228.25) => 0.00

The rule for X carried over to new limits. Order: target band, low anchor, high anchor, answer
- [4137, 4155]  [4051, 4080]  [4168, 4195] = 0.6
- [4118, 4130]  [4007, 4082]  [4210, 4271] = -0.7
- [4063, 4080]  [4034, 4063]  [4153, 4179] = -0.4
